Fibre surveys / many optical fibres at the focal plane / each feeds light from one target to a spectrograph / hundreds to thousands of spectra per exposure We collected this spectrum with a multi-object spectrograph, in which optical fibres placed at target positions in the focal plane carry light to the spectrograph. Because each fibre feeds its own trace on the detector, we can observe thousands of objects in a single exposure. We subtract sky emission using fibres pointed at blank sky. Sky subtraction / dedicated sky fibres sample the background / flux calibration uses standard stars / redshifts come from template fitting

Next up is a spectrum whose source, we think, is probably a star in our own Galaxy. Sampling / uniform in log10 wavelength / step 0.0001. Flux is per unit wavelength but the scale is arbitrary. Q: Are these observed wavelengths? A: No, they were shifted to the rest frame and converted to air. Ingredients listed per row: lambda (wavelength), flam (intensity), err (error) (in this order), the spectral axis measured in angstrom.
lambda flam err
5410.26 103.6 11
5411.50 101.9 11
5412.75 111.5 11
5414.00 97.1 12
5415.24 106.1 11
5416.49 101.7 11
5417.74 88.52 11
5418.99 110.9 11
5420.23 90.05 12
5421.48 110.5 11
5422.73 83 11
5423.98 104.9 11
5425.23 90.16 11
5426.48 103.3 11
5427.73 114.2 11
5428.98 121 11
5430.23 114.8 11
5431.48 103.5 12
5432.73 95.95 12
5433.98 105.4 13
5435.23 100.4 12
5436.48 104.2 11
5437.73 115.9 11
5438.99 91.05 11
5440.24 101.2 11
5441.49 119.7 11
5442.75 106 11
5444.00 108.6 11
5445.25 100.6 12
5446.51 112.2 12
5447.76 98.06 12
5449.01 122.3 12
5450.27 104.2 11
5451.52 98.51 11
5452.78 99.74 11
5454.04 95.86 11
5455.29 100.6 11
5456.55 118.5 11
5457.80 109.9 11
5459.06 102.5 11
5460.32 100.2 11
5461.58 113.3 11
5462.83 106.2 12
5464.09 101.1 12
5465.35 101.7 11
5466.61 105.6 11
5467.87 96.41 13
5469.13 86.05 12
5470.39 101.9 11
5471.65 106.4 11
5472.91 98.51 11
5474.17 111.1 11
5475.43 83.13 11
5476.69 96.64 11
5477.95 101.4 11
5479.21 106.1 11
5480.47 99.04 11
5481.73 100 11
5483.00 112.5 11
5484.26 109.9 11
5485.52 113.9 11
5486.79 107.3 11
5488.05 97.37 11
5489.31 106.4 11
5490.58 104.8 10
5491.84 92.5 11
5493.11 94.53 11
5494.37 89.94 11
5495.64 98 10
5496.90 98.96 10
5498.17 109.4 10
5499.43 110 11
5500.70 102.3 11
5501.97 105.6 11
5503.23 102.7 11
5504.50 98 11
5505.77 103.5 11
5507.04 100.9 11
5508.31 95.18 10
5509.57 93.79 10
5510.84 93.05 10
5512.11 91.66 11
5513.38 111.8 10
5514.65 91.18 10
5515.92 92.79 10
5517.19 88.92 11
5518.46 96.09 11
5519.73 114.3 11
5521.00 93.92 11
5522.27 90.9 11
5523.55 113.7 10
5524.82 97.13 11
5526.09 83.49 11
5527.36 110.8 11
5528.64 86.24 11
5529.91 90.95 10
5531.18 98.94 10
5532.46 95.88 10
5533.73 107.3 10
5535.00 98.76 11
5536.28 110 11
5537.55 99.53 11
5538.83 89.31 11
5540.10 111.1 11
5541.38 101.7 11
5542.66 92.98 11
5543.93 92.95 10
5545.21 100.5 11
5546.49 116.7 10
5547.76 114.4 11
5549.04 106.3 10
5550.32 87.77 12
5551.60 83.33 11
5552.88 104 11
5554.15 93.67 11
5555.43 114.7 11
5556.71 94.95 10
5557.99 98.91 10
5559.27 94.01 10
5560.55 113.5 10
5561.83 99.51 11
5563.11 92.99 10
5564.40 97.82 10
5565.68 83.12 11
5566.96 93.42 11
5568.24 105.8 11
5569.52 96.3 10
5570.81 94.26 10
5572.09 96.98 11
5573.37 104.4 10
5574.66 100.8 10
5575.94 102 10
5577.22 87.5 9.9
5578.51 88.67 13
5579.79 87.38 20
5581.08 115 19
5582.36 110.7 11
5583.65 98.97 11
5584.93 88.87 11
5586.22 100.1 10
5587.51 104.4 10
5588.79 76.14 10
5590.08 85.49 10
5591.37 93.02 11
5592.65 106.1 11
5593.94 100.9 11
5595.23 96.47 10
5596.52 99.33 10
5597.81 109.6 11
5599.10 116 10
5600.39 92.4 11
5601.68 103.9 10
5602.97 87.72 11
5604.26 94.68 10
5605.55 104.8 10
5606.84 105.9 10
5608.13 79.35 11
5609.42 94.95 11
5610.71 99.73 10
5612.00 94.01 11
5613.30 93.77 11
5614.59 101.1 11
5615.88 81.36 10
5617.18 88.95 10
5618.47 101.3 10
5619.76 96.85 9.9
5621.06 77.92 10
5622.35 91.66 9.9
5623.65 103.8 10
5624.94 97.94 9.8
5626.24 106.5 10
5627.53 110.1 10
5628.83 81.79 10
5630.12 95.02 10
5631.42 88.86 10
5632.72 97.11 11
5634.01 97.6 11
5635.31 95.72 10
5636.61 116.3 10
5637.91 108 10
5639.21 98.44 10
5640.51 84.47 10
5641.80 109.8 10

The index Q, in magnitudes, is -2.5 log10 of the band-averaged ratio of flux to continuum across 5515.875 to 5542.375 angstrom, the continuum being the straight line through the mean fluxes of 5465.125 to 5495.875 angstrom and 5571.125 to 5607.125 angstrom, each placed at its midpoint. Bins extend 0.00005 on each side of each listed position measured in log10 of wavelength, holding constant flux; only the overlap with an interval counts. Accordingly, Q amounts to 0.012 mag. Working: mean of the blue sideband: 101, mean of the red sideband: 98.4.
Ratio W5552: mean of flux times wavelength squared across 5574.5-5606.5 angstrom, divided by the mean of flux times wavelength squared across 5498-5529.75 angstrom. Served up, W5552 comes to 1.0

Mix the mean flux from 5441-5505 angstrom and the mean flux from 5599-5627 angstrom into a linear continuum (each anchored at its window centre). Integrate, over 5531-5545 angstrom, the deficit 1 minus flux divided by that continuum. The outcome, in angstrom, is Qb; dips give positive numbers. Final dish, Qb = 0.0 angstrom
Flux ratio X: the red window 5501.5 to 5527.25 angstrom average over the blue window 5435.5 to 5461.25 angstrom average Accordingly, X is 0.9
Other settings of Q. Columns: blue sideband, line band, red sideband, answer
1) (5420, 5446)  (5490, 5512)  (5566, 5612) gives 0.021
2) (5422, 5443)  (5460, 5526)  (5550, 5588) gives 0.010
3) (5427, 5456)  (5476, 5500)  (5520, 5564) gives 0.004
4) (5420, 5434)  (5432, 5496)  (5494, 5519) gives -0.019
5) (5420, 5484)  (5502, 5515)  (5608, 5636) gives 0.020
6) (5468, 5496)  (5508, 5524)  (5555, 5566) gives 0.029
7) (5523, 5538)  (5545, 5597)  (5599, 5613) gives -0.003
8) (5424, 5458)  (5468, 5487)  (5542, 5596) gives 0.016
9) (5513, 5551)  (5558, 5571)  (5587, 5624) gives 0.007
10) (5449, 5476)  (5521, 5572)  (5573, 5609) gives 0.007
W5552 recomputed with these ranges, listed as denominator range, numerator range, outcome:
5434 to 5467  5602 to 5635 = 0.96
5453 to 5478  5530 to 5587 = 1.01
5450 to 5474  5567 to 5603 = 1.00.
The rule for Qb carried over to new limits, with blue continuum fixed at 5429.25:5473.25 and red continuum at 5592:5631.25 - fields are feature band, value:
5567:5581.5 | 0.2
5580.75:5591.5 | 0.2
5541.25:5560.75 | -0.1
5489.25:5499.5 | 0.3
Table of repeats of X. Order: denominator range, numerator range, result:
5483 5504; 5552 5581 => 0.95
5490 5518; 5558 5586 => 0.99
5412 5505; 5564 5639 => 0.94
